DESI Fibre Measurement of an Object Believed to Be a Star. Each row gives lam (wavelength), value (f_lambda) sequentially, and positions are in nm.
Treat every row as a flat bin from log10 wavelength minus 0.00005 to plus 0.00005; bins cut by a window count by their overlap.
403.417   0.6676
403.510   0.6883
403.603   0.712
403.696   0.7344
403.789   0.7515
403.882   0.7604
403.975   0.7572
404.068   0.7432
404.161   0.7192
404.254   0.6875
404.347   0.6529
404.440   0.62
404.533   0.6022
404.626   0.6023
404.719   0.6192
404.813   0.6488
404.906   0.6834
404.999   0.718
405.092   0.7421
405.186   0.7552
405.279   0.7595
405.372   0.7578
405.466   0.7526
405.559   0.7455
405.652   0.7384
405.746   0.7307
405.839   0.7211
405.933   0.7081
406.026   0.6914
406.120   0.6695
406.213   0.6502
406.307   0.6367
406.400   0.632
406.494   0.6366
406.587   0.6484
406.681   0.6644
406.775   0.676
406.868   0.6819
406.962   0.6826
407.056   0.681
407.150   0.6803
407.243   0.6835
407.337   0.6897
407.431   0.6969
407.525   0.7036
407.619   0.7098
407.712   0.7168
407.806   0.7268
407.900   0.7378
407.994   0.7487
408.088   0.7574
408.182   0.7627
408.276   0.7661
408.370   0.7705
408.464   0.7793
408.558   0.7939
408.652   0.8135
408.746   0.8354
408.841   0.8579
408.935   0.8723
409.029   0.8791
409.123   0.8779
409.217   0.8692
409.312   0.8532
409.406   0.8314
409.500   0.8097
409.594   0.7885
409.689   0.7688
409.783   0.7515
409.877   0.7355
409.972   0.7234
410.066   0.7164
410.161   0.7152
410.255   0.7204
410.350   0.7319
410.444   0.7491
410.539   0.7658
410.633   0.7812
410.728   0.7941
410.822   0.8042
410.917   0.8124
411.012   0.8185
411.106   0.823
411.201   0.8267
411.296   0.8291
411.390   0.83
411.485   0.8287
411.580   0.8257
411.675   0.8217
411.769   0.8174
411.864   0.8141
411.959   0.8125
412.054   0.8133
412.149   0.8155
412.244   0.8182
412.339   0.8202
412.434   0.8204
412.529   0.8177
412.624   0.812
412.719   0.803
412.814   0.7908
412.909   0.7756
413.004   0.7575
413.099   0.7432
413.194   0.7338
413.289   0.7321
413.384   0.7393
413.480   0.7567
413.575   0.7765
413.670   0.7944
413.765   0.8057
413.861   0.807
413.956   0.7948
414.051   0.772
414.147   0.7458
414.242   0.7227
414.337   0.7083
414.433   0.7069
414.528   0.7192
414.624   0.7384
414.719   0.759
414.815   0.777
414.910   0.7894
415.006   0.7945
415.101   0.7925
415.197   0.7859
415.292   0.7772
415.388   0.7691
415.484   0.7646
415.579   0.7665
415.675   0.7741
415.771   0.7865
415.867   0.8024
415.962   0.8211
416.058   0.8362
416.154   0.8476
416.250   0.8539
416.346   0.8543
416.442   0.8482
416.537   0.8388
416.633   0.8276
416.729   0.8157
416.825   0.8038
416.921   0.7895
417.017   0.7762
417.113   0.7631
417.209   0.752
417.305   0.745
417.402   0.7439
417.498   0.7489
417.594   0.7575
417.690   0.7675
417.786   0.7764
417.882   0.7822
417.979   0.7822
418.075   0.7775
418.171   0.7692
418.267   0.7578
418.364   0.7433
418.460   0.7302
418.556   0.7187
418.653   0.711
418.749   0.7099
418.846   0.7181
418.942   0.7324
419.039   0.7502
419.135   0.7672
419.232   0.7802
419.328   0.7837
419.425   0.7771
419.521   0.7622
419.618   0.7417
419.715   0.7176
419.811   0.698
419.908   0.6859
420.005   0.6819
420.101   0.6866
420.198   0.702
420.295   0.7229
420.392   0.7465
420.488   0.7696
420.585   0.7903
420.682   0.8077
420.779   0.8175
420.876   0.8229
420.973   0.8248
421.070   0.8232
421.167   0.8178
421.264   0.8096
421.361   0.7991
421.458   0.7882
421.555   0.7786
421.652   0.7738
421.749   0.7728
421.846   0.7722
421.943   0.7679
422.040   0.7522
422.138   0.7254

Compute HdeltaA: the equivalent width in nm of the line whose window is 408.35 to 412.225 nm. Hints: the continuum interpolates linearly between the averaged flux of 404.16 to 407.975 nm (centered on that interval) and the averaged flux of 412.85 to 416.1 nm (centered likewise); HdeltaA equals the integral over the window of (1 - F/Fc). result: -0.39 nm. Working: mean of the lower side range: 0.689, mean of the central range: 0.802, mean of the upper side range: 0.769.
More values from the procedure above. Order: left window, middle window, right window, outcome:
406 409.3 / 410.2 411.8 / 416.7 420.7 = -0.13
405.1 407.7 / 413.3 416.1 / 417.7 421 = -0.15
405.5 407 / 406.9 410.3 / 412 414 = -0.21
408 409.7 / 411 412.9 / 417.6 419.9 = -0.05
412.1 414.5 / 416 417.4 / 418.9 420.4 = -0.10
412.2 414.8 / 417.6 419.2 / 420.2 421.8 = 0.07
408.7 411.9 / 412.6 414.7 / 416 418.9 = 0.08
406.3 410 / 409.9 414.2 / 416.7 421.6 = -0.19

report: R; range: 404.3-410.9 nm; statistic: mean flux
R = 0.733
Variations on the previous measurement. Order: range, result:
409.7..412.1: 0.786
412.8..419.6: 0.771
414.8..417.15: 0.803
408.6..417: 0.793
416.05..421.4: 0.77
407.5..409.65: 0.795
